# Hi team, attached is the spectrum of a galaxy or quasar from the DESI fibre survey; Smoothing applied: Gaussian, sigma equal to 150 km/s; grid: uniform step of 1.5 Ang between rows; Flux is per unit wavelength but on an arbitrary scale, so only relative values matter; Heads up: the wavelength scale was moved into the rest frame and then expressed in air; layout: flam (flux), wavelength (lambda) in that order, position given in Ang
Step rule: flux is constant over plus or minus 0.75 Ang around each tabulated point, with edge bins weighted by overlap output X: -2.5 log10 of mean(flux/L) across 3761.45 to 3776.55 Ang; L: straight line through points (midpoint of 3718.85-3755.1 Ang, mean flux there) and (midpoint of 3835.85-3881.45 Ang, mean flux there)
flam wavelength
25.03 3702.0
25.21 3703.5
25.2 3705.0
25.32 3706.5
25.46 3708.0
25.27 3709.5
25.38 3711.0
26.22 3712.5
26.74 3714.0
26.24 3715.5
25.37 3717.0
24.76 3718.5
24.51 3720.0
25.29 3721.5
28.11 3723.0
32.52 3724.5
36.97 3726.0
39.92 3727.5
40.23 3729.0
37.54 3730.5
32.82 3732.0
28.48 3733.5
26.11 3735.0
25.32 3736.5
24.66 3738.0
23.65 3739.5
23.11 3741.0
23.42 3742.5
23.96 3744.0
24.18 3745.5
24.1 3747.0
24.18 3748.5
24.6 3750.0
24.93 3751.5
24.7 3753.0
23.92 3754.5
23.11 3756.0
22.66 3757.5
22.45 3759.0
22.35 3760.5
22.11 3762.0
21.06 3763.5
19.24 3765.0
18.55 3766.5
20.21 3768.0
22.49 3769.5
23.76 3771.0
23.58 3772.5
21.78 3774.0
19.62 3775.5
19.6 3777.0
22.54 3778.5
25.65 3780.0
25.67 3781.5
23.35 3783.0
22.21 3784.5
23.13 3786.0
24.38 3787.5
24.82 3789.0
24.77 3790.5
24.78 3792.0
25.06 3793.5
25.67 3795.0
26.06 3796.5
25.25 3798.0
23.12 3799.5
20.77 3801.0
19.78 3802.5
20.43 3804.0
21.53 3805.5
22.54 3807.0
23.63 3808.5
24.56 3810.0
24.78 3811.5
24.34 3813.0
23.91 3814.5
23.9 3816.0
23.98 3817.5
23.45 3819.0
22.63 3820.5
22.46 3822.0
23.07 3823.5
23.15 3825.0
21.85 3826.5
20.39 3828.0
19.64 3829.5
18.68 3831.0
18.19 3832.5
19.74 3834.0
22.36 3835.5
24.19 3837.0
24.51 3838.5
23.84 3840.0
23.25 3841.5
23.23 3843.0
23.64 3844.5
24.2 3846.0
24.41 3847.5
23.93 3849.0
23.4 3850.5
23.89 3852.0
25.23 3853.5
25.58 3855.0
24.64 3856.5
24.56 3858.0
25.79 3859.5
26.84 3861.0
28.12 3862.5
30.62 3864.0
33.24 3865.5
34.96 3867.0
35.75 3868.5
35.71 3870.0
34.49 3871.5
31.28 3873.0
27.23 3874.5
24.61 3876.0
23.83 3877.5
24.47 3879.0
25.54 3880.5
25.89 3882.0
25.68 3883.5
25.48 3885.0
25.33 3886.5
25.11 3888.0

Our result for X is 0.28 mag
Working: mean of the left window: 27.8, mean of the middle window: 21.2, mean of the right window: 26.8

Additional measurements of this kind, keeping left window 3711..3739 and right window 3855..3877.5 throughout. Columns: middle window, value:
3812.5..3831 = 0.29 mag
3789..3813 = 0.24 mag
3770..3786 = 0.28 mag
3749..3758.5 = 0.22 mag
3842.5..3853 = 0.23 mag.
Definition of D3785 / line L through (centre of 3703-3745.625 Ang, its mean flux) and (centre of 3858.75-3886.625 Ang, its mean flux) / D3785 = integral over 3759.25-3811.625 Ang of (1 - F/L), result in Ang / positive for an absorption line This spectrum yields 9.96 Ang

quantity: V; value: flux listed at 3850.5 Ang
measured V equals 23.4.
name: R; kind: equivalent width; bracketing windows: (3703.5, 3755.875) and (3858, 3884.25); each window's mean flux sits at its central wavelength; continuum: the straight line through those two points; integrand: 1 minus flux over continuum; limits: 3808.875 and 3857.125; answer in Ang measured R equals 9.1 Ang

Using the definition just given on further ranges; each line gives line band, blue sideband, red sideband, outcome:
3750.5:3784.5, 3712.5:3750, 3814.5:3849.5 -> 4.6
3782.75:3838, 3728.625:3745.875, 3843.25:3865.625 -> 7.3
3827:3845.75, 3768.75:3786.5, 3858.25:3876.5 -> 4.1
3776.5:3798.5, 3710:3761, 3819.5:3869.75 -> 1.3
